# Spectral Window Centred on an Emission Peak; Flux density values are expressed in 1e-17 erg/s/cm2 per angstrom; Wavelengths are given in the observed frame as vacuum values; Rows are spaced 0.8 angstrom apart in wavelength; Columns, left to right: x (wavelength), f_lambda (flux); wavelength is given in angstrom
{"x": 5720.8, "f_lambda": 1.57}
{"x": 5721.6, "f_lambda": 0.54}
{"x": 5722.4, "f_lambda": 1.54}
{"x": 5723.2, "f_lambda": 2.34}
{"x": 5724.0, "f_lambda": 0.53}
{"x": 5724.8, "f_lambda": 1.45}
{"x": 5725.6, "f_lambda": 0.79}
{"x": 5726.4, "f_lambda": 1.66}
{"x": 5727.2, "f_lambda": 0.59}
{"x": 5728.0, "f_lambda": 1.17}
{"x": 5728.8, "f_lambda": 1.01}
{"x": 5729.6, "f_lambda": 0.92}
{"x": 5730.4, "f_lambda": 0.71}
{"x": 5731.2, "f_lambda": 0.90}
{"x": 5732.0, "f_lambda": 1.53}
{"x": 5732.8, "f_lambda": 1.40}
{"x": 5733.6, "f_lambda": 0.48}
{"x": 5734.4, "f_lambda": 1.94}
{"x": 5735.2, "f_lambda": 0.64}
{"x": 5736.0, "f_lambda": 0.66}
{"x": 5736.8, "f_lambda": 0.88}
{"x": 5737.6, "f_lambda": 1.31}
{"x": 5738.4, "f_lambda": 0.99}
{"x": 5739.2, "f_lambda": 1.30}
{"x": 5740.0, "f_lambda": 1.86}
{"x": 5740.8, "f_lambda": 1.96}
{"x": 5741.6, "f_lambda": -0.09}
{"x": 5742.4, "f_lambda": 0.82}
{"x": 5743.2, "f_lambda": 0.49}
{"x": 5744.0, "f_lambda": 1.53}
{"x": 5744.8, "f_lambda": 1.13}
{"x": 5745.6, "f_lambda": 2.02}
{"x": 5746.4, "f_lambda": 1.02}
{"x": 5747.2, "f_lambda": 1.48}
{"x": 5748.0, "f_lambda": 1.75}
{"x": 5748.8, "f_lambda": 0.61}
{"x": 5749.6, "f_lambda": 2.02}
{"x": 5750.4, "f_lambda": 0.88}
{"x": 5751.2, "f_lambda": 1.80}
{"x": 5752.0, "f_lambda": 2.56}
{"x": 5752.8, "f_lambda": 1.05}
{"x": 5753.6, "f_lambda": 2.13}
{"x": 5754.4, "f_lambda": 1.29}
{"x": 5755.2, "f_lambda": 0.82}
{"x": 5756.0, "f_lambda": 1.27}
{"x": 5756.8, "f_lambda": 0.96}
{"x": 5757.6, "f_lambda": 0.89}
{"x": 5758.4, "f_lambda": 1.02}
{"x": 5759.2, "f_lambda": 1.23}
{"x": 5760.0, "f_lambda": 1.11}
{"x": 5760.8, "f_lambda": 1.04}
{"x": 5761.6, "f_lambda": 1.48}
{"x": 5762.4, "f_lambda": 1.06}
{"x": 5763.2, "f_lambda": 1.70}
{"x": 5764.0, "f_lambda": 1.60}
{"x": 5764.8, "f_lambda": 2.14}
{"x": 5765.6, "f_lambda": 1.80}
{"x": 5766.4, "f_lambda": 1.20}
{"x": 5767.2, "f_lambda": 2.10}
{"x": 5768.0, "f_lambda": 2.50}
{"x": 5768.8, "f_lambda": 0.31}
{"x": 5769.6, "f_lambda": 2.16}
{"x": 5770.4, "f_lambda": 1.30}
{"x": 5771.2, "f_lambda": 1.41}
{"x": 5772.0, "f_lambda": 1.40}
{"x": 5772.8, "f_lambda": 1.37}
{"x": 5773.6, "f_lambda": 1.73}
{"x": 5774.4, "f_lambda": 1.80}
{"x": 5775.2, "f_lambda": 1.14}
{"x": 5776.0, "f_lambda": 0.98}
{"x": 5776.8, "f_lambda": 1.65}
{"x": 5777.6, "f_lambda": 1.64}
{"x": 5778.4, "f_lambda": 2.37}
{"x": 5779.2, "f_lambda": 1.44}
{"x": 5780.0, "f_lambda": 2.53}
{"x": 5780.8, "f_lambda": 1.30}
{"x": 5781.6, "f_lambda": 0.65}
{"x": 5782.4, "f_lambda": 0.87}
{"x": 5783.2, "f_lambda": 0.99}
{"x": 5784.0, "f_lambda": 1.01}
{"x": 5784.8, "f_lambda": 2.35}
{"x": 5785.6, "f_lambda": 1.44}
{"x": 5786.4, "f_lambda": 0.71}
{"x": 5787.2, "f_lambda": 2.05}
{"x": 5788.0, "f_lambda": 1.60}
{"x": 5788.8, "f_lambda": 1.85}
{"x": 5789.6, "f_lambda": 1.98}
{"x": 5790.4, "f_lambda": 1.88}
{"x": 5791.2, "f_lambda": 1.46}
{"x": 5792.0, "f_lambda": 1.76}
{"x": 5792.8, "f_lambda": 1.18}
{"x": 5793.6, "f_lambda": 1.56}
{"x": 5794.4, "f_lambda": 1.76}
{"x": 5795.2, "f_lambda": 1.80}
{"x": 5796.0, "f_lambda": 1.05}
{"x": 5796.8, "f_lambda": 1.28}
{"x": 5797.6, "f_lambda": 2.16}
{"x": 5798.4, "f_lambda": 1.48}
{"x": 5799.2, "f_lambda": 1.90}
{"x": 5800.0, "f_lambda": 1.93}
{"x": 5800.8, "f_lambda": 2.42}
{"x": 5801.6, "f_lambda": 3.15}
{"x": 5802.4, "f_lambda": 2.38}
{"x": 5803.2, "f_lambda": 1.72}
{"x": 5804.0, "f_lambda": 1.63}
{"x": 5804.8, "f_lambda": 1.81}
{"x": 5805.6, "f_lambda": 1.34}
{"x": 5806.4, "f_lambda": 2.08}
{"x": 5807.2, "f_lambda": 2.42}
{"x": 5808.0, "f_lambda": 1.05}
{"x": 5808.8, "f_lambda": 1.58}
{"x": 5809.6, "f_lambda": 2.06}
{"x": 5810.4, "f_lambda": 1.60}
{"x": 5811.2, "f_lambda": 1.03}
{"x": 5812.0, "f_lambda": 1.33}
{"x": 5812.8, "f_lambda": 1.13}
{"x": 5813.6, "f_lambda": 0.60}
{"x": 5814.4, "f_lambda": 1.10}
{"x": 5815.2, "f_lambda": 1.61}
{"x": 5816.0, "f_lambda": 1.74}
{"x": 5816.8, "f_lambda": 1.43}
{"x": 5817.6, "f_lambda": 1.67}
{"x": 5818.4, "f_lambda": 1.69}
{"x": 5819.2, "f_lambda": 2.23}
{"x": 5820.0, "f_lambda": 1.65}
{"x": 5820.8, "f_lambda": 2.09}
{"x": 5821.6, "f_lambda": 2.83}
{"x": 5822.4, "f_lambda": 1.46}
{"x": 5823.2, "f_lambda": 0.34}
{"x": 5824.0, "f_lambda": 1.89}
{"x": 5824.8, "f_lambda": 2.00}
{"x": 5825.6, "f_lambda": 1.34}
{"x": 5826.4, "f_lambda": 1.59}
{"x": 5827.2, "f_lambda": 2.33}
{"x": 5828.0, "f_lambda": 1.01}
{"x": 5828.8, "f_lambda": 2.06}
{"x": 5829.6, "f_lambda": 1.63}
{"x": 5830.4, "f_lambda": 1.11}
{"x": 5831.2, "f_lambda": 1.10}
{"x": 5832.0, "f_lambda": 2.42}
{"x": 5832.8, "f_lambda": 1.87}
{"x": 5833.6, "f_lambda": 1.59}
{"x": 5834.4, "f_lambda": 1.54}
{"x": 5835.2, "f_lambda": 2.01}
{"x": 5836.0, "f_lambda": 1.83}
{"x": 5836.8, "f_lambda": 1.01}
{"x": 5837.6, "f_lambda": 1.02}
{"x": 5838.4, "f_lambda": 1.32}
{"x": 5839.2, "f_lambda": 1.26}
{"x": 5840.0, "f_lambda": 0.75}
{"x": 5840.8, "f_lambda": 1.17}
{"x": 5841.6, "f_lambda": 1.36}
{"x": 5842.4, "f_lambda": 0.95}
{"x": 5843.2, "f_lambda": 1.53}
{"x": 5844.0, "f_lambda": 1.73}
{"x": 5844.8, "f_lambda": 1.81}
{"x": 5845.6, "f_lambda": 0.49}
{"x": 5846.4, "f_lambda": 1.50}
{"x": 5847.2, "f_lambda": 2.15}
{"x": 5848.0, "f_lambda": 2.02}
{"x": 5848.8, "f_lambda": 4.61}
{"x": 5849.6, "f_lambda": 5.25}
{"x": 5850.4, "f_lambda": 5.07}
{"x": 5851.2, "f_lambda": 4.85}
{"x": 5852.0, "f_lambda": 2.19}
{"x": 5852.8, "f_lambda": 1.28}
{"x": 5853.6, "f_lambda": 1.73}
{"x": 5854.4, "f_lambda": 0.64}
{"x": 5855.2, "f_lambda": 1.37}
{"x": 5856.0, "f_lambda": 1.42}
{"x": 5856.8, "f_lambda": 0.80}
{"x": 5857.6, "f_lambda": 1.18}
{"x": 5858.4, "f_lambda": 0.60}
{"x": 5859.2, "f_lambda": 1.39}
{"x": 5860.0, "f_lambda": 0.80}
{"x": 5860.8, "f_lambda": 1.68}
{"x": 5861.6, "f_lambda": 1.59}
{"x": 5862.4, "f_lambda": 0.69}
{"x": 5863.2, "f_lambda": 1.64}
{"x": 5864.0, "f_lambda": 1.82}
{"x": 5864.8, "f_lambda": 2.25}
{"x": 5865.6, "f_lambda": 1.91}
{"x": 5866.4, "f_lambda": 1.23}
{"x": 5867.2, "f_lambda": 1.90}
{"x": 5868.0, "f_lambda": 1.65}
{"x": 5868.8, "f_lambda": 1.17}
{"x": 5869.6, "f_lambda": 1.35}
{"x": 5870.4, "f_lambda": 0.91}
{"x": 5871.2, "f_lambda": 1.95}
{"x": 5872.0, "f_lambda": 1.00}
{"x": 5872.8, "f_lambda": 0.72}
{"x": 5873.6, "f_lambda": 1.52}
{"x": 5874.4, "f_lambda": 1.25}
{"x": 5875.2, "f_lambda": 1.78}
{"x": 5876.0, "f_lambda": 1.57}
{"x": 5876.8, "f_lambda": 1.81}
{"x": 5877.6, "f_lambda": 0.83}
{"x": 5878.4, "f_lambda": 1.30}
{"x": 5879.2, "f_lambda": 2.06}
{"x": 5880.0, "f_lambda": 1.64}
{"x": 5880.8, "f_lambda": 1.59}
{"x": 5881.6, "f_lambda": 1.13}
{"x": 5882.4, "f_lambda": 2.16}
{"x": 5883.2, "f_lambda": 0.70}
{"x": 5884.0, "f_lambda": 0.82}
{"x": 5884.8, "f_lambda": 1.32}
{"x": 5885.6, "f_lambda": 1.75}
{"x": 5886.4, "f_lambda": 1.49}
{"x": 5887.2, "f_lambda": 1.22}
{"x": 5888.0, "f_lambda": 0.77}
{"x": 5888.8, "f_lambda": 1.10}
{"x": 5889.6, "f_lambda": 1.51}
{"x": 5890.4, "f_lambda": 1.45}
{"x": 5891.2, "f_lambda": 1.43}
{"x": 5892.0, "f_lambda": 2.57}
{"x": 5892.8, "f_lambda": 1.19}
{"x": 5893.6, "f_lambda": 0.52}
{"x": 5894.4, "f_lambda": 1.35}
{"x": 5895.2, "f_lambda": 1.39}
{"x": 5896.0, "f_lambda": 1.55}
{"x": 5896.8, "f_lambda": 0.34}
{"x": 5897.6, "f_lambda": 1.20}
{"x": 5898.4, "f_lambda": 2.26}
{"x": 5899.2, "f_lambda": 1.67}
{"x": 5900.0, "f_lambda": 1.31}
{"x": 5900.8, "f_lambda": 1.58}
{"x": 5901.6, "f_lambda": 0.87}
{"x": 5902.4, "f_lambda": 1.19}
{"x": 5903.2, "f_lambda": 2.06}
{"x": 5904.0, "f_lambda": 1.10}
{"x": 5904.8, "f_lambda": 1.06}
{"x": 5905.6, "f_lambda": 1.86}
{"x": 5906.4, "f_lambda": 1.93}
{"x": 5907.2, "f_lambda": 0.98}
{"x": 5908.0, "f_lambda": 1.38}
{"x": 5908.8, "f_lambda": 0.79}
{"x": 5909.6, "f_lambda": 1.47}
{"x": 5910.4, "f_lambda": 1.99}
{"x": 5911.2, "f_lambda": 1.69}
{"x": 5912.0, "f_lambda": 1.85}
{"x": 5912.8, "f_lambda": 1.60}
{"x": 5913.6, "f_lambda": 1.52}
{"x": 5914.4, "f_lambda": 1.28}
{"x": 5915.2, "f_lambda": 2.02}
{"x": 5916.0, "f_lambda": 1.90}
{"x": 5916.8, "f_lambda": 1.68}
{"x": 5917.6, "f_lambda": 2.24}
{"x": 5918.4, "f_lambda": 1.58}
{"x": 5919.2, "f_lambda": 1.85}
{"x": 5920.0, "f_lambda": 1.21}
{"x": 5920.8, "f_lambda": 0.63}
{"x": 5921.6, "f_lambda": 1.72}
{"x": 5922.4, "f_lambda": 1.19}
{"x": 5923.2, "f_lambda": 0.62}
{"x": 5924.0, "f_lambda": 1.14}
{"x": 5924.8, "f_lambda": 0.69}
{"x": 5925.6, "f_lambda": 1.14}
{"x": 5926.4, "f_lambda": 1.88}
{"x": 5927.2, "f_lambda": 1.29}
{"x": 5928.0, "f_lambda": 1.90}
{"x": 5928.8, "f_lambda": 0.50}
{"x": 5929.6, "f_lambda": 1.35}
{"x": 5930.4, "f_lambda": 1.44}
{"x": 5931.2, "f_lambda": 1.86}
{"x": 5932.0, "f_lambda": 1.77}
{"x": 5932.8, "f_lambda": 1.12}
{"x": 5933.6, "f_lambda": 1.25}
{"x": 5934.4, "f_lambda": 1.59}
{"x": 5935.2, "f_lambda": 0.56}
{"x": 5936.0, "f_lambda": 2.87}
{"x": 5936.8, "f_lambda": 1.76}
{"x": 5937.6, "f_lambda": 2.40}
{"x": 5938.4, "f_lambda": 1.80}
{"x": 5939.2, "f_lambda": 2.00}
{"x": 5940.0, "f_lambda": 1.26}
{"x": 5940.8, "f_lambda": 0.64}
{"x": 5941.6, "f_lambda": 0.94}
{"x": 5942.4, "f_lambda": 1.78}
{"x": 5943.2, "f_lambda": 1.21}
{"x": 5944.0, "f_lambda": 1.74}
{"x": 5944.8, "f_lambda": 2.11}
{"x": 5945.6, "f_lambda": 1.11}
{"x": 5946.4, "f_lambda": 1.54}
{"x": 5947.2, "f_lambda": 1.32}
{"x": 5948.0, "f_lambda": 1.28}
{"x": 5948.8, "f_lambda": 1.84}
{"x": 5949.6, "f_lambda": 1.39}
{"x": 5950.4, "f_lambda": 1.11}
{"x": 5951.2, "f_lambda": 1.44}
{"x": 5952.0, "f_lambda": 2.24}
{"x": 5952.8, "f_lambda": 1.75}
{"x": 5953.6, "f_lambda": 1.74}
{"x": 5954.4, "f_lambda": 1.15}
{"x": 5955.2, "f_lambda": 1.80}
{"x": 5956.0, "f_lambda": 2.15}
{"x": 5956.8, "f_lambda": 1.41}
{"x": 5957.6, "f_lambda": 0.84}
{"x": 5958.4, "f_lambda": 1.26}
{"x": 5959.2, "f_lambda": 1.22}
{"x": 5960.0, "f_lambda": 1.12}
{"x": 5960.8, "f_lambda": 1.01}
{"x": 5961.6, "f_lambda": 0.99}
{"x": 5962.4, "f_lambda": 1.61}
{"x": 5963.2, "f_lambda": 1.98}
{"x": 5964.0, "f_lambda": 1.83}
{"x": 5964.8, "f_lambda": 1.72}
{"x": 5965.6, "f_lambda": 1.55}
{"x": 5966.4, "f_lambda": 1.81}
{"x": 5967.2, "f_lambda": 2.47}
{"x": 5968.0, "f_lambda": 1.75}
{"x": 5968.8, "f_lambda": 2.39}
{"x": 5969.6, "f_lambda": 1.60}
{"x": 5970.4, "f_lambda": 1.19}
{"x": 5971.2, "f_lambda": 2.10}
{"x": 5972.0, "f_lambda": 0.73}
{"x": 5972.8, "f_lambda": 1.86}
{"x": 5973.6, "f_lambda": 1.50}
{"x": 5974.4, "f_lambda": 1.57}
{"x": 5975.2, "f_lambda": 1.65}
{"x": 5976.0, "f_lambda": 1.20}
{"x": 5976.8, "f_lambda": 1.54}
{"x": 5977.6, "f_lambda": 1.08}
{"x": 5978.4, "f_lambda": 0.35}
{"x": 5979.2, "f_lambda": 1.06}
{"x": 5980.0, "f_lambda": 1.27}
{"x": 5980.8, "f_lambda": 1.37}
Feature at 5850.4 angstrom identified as H-beta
